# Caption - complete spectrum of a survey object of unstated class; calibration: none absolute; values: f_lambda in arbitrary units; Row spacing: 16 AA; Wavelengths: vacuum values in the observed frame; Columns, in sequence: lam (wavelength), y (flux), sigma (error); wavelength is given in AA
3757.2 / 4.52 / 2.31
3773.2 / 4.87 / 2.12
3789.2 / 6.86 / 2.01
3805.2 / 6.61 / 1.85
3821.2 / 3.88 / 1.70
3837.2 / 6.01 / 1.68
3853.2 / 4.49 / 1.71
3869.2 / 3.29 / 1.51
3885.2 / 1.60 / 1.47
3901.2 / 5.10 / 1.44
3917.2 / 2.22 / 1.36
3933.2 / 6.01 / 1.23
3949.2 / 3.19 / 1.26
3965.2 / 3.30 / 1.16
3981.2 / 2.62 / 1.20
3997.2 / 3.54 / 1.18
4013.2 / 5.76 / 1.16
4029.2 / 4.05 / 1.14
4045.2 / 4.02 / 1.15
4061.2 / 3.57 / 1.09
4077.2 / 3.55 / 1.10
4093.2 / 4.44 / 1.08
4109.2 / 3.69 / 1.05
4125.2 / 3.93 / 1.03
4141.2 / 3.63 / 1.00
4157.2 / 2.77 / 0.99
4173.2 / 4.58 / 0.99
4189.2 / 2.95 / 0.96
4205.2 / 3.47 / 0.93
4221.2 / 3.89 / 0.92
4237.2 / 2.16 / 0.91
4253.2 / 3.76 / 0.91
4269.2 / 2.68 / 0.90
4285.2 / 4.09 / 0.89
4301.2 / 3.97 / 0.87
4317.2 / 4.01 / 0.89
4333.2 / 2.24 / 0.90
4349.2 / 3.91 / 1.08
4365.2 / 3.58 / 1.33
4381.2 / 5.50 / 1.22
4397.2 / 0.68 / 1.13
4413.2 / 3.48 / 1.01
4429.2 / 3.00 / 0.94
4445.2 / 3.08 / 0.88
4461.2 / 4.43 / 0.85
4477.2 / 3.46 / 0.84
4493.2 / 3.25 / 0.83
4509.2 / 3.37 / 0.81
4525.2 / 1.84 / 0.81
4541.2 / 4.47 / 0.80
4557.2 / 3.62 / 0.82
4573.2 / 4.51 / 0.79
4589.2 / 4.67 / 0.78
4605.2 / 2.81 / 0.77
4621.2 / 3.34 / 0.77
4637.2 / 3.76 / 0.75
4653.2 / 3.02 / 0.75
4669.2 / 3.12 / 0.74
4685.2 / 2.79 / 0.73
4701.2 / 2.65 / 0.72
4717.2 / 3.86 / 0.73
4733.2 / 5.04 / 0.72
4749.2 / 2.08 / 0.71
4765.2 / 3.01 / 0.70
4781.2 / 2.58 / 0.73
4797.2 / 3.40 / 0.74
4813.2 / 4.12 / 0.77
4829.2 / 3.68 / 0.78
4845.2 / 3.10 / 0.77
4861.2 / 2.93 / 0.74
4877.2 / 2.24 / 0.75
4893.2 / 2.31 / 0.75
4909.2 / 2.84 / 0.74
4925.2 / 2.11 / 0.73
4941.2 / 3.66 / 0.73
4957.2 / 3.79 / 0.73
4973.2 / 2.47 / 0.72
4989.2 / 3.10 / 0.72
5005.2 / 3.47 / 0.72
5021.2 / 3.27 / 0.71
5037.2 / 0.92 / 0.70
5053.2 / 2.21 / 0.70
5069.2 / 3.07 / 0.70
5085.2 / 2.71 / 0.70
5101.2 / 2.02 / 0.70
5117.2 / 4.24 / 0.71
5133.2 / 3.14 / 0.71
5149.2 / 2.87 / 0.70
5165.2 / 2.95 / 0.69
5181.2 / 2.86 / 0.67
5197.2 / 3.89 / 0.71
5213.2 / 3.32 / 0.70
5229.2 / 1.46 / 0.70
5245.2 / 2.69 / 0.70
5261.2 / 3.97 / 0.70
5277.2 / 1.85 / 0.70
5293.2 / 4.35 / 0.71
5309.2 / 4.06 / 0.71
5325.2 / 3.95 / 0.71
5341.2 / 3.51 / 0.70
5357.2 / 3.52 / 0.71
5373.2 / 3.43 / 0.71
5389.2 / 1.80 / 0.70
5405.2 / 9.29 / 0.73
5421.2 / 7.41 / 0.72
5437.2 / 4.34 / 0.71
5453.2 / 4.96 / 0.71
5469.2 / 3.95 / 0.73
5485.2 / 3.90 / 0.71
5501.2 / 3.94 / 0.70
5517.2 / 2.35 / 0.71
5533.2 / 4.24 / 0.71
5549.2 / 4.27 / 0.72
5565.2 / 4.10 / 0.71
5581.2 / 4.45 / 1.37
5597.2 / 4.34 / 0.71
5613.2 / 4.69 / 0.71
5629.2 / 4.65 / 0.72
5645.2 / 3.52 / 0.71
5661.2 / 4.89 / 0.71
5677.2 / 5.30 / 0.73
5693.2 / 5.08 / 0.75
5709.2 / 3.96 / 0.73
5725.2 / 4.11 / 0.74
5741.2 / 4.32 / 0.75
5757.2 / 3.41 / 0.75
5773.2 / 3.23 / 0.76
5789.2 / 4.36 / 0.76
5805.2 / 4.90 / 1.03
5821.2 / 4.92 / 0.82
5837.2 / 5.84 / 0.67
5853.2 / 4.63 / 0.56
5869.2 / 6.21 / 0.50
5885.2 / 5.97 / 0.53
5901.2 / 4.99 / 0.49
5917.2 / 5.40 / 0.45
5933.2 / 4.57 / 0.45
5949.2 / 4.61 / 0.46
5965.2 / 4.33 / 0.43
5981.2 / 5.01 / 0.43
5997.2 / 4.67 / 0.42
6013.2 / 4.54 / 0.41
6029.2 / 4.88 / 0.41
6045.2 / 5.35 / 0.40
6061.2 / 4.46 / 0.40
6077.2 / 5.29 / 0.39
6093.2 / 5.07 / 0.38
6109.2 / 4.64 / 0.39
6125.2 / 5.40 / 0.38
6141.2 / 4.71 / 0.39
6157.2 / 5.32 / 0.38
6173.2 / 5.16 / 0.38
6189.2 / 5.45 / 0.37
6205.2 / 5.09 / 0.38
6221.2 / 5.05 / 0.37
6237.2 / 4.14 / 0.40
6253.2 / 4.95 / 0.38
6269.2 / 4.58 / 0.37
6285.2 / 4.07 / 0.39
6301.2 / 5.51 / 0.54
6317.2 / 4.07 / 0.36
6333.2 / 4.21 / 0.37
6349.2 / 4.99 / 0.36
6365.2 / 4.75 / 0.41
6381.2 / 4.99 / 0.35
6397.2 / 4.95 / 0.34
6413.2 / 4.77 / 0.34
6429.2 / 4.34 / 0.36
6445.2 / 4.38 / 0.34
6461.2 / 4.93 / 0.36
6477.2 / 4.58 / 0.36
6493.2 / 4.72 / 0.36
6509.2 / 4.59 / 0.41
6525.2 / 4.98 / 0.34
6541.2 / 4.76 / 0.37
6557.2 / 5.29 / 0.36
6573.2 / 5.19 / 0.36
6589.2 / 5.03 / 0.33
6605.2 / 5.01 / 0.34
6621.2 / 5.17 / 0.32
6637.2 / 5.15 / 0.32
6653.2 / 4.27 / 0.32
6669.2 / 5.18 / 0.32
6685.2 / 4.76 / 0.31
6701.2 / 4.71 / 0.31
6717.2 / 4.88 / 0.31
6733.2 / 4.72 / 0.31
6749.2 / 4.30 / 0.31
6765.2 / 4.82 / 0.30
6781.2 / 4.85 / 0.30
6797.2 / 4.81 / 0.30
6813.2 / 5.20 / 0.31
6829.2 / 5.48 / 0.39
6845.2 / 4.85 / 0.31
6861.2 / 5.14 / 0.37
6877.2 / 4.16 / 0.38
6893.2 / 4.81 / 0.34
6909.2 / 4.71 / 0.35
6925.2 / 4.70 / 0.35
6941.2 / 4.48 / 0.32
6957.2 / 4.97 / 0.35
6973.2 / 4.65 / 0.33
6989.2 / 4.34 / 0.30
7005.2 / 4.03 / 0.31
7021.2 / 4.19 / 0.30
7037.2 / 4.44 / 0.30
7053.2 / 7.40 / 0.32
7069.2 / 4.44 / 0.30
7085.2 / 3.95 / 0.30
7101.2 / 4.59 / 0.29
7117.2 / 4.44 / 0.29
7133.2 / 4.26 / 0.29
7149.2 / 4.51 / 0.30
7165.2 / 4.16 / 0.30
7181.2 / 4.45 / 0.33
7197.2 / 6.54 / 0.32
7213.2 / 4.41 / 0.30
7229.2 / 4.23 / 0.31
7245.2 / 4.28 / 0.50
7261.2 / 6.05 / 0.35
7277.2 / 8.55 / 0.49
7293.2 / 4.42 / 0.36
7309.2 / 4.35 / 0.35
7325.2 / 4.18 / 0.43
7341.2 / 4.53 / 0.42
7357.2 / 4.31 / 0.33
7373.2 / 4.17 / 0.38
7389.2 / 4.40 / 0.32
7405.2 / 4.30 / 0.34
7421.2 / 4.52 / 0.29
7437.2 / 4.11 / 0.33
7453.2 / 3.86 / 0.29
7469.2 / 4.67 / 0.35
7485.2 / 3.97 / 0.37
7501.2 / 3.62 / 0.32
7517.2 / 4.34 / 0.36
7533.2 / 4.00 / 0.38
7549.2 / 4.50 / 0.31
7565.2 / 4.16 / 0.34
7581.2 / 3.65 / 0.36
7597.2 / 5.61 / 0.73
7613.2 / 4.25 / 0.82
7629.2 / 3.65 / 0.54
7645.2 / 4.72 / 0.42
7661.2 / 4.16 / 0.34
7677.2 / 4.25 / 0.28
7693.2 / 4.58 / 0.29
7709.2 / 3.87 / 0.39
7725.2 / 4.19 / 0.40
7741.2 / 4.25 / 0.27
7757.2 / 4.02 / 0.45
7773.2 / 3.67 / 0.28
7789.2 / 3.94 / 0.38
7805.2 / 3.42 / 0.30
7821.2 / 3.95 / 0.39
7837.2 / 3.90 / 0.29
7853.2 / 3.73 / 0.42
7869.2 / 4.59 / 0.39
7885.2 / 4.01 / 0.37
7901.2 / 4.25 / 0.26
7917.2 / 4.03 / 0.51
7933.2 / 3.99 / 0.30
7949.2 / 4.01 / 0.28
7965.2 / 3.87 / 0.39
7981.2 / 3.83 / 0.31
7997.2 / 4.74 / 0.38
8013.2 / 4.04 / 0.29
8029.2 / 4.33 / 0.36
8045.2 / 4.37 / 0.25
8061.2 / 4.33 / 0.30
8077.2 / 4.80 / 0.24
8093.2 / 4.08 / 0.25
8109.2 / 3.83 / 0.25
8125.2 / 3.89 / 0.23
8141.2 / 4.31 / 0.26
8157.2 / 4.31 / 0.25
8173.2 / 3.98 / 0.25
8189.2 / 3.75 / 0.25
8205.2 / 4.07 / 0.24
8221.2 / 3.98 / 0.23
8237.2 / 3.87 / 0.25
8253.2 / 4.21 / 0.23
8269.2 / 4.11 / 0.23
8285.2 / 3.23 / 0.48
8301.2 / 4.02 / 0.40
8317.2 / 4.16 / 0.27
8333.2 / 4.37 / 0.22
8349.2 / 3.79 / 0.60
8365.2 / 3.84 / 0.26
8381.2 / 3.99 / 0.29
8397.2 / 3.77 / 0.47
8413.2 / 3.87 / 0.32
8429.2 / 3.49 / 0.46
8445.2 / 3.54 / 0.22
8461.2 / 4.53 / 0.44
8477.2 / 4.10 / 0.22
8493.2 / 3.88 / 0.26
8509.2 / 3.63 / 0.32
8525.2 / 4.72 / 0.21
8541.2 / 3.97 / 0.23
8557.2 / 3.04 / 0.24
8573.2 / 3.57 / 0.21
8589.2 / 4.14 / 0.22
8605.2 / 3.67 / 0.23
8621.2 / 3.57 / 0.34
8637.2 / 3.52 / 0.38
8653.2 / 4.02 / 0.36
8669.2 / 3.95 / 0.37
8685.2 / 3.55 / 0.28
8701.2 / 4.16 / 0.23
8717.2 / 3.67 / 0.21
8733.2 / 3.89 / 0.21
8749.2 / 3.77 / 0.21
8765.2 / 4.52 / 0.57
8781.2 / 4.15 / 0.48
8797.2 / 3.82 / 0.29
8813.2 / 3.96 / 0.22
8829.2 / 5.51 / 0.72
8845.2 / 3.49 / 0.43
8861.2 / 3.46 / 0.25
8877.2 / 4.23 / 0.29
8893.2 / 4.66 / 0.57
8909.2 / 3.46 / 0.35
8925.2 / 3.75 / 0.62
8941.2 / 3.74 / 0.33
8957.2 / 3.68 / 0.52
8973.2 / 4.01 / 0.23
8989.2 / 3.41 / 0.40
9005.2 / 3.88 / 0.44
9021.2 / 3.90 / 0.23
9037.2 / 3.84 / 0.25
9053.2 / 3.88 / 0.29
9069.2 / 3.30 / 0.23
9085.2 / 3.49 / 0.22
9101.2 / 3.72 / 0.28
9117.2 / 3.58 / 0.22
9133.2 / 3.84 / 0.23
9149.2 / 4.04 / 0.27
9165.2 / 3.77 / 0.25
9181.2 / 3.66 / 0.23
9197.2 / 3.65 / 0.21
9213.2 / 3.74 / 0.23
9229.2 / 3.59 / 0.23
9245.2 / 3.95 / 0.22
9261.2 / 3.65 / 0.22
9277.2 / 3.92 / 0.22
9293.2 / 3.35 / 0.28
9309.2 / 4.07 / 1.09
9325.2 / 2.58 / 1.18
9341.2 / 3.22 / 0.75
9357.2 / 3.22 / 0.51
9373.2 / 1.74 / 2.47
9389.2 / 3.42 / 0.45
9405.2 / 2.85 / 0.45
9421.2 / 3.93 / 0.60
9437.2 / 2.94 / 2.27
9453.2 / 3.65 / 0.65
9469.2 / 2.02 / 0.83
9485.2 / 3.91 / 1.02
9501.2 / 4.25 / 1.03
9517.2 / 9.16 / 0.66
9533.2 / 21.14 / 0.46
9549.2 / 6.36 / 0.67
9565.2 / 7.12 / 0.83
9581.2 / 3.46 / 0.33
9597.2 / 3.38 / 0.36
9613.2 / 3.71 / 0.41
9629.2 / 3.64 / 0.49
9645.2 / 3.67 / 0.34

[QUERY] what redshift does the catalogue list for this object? 0.45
